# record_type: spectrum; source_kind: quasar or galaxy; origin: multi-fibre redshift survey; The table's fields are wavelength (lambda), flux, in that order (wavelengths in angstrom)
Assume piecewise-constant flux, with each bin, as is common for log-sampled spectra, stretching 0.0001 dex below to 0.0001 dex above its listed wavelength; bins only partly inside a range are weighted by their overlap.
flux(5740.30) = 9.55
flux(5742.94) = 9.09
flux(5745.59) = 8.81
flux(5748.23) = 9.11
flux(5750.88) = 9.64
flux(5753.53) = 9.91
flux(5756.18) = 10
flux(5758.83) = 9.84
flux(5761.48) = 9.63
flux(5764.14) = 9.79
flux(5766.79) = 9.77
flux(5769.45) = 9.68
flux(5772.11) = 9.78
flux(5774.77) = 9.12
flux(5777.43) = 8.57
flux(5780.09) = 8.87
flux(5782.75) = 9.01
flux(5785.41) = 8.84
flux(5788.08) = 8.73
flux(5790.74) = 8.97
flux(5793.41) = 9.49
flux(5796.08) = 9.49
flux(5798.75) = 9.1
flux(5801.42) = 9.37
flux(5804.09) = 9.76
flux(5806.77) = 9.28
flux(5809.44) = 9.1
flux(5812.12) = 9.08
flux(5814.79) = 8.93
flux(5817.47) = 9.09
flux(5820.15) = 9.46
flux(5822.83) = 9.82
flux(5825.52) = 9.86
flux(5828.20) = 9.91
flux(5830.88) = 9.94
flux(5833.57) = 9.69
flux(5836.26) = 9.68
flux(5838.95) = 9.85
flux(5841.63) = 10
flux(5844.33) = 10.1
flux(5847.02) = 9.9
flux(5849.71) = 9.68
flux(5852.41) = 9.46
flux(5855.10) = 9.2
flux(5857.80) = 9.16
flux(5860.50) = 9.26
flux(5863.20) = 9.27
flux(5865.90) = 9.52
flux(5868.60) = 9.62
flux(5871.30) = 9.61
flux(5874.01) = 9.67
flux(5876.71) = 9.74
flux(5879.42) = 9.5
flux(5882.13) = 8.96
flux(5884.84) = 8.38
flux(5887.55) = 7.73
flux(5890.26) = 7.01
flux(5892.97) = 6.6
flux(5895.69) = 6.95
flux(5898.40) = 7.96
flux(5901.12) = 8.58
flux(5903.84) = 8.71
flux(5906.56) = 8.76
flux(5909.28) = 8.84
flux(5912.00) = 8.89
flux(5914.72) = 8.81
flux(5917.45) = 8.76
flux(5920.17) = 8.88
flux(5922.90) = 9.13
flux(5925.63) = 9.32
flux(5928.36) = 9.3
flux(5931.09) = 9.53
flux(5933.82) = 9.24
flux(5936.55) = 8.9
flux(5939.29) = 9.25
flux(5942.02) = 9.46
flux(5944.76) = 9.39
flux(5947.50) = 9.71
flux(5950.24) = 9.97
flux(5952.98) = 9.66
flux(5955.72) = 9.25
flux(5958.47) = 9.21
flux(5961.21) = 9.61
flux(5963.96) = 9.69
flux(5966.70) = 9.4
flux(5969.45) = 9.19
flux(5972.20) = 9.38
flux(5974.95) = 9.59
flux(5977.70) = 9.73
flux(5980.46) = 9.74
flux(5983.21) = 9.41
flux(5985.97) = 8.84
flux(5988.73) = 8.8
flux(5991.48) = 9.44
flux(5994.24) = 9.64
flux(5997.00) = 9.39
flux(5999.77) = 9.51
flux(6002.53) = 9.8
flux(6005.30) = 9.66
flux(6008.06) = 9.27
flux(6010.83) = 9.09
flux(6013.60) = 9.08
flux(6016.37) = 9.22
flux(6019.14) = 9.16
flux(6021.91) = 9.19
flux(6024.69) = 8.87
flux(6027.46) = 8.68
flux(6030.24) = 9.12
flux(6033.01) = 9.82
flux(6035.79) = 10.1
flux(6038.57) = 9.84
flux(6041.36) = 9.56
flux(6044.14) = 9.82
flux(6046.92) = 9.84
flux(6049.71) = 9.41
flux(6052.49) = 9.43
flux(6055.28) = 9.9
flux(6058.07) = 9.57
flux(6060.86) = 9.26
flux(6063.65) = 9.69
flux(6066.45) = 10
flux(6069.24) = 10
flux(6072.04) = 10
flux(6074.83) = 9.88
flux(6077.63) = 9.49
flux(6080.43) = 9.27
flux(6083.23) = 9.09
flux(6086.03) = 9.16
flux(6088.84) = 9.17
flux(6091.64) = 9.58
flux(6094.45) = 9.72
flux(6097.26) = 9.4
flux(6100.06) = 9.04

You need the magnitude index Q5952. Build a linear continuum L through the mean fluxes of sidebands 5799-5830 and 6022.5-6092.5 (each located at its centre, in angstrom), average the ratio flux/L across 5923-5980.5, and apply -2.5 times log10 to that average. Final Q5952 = 0.01 mag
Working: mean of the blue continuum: 9.42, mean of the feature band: 9.44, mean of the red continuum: 9.54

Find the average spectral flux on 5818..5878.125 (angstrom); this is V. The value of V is 9.65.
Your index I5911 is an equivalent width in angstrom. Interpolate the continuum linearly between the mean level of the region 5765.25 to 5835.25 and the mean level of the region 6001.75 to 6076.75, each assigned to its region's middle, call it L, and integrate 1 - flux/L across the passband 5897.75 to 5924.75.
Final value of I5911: 1.9 angstrom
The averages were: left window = 9.34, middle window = 8.76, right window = 9.53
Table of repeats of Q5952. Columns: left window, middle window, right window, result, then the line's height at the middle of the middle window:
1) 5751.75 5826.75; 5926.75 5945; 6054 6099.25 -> 0.02 mag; 9.47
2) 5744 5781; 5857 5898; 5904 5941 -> 0.06 mag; 9.16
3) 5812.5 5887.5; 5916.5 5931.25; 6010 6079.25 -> 0.04 mag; 9.5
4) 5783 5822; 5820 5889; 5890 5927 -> -0.08 mag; 8.81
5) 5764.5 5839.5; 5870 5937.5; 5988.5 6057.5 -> 0.08 mag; 9.4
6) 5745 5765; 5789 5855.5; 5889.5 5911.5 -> -0.08 mag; 8.86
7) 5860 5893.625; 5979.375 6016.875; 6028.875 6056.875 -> 0.01 mag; 9.47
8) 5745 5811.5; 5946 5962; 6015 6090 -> -0.01 mag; 9.45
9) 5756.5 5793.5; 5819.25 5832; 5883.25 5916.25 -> -0.12 mag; 8.82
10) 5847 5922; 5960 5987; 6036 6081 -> -0.02 mag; 9.27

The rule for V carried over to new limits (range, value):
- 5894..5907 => 8.11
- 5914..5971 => 9.32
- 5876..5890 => 8.67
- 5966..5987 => 9.42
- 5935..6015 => 9.42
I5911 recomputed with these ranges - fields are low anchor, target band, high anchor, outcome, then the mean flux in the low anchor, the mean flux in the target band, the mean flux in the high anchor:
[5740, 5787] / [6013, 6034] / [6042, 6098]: 0.93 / 9.38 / 9.14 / 9.59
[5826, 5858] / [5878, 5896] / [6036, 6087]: 3.30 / 9.74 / 7.93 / 9.64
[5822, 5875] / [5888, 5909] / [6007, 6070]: 3.85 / 9.66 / 7.85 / 9.47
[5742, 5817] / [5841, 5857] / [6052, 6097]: -0.54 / 9.31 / 9.69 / 9.57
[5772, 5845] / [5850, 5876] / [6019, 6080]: -0.04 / 9.38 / 9.44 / 9.58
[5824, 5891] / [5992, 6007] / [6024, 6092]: -0.12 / 9.41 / 9.58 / 9.55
